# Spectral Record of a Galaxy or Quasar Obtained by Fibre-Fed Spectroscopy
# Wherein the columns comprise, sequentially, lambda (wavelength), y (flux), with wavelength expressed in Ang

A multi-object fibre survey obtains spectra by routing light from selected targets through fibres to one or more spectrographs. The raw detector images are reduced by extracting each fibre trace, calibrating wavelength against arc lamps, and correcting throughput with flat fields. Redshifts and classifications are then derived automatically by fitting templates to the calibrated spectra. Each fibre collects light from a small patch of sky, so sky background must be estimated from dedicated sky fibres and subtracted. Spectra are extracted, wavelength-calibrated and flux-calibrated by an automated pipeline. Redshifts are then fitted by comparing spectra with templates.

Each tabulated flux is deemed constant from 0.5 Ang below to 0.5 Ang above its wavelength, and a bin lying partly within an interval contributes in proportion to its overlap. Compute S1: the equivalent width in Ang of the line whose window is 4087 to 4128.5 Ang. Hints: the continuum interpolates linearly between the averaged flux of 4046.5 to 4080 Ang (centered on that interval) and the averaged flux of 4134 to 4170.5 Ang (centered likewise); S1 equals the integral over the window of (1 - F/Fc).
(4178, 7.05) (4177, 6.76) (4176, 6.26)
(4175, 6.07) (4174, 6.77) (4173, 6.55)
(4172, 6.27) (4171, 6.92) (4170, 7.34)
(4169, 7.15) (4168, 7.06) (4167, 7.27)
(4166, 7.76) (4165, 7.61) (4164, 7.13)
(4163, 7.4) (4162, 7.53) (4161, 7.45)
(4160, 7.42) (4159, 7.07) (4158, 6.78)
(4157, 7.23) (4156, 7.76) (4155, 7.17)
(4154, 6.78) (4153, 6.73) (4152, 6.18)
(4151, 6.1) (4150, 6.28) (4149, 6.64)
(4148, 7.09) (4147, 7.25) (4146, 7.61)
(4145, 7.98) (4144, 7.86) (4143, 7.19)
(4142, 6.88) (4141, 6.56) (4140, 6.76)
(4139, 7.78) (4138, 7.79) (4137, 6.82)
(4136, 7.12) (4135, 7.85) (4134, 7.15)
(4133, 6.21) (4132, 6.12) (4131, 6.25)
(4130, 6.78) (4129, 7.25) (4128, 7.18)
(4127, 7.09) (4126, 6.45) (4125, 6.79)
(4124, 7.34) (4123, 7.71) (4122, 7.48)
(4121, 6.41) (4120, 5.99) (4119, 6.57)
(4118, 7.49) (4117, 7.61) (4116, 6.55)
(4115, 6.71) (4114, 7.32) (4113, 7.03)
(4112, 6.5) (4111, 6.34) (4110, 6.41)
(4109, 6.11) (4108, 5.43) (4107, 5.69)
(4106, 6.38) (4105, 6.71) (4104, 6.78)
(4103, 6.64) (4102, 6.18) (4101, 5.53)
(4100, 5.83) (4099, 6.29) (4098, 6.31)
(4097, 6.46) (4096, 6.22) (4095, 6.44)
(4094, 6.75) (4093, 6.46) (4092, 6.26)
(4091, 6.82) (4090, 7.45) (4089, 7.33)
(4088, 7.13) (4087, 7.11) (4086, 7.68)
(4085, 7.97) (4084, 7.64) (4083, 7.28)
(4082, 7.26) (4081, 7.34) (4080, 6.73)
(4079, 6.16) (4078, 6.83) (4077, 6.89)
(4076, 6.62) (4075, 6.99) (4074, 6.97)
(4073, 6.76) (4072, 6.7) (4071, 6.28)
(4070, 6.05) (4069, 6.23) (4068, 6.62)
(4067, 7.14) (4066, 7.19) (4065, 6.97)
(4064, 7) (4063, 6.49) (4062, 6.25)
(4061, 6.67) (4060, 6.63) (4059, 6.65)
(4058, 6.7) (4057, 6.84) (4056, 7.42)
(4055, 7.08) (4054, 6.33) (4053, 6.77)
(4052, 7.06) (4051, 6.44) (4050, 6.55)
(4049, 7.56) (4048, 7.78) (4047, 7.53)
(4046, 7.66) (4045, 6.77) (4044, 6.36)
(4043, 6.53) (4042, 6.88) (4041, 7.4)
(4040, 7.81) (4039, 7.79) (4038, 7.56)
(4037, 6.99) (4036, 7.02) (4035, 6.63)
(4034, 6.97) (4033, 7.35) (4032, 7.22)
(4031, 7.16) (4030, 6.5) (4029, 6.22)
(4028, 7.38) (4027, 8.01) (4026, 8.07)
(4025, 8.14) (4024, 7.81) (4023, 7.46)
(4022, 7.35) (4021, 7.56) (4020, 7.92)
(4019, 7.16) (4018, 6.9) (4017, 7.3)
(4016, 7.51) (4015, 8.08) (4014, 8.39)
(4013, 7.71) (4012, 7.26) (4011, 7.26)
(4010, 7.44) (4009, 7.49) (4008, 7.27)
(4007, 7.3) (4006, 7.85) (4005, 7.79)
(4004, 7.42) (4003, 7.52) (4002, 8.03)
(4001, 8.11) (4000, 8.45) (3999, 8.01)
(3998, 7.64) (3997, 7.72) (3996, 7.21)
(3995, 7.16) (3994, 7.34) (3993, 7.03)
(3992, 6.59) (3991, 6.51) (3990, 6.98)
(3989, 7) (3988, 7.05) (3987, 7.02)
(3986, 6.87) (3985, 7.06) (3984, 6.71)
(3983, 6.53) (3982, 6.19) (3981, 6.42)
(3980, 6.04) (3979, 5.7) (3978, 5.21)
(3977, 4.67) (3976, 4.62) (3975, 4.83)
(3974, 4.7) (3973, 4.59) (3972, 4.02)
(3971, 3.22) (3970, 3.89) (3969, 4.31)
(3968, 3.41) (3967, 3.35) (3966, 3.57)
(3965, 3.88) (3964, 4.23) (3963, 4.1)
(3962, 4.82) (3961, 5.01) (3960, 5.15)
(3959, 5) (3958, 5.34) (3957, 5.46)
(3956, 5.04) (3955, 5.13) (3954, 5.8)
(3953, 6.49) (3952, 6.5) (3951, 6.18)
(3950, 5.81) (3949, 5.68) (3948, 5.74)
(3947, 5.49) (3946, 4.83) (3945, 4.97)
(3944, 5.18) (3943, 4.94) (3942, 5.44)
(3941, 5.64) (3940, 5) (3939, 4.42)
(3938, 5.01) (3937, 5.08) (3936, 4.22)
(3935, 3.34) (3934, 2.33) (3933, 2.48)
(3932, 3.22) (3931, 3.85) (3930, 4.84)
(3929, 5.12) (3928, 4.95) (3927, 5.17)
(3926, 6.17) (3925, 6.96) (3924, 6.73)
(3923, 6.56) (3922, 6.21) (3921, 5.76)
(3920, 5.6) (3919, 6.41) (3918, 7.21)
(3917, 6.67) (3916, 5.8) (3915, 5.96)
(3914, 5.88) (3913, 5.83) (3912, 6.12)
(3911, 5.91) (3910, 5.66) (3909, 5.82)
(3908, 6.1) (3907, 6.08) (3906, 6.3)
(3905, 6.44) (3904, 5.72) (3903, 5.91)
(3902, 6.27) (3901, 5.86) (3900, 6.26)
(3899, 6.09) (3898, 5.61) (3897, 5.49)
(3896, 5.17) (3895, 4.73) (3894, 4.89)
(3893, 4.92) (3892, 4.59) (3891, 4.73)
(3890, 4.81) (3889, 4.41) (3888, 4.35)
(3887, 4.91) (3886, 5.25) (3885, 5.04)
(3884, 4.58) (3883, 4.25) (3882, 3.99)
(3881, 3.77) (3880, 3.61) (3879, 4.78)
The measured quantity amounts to 2.0 Ang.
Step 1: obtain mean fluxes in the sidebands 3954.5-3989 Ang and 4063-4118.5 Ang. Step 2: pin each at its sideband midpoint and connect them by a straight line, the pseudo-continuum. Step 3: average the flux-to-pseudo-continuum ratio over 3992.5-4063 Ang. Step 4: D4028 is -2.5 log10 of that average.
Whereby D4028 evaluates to -0.24 mag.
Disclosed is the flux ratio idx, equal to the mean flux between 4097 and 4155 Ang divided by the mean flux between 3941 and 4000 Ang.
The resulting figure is 1.2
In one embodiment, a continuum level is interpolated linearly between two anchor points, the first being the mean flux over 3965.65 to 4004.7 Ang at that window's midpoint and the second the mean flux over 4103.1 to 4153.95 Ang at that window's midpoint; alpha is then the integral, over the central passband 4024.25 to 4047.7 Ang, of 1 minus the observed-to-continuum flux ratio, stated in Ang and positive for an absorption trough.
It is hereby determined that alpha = -3.1 Ang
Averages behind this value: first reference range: 6.14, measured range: 7.23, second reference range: 6.84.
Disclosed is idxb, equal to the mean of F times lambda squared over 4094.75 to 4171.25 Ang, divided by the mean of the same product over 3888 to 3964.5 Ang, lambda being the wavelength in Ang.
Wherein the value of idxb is 1.4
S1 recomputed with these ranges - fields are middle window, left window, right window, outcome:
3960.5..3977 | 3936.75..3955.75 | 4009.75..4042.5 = 5.0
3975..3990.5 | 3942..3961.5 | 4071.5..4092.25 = -1.0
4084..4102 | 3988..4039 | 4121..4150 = 1.2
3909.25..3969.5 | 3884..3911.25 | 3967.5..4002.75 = 6.3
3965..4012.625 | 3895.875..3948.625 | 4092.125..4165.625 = -3.2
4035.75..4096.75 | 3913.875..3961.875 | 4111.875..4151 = -4.7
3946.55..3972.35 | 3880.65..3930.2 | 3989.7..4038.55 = 6.4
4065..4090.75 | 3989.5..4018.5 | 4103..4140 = 0.3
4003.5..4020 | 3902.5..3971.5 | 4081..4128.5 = -4.5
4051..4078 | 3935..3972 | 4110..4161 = -2.5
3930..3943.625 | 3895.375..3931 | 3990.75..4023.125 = 4.5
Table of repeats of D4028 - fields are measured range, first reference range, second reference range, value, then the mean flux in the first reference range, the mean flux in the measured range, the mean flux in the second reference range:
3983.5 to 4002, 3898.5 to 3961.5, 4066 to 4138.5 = -0.216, 5.49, 7.27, 6.76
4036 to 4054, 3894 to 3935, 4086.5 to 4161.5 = -0.123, 5.59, 7.12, 6.82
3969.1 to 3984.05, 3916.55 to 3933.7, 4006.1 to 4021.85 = 0.295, 5.48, 5.09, 7.51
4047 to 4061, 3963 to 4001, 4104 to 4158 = -0.096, 5.84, 6.92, 6.87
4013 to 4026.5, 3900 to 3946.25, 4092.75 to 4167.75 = -0.248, 5.45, 7.67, 6.85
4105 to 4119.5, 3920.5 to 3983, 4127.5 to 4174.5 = 0.012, 4.98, 6.59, 7.06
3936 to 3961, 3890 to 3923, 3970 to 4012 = 0.161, 5.81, 5.36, 6.62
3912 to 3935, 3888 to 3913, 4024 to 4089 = 0.068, 5.56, 5.41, 7.02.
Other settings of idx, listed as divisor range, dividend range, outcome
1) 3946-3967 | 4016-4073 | 1.36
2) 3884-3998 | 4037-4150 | 1.26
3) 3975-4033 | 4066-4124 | 0.94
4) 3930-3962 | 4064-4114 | 1.35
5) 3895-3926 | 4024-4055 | 1.18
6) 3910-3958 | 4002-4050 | 1.37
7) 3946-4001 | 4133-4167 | 1.25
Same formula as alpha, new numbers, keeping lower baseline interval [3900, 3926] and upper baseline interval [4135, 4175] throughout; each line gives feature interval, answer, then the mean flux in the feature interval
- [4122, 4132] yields 0.0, 6.96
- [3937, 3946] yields 1.7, 5.06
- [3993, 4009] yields -2.8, 7.63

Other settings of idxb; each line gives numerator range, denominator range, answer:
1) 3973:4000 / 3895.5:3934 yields 1.18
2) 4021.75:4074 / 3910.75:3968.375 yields 1.43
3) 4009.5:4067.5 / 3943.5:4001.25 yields 1.30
